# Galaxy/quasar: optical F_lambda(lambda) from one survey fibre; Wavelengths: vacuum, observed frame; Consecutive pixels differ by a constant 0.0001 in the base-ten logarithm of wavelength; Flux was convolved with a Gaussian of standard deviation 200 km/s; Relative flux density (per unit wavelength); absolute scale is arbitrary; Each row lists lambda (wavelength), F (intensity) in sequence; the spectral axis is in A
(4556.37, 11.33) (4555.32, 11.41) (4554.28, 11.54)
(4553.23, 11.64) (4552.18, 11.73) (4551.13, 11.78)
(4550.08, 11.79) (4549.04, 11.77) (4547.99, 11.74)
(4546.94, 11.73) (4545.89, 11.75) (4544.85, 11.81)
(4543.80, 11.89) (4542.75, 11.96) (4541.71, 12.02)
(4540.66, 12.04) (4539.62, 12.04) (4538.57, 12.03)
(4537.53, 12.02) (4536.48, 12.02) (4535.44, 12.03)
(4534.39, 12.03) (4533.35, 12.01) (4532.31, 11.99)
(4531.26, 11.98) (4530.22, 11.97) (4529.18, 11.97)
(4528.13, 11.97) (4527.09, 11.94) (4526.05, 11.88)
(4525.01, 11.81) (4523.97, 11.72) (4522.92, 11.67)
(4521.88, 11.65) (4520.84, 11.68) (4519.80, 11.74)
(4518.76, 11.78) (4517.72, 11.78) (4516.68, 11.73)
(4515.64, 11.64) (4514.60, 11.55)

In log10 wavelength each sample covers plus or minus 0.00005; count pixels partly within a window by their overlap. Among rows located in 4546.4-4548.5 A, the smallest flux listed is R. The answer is 11.73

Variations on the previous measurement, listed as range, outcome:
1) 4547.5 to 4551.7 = 11.74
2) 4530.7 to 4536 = 11.98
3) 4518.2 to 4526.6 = 11.65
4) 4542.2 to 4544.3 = 11.89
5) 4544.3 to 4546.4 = 11.75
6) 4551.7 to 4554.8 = 11.54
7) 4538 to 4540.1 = 12.03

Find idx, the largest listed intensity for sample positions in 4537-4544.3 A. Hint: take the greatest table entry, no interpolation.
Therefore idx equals 12.04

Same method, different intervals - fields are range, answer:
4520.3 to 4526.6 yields 11.88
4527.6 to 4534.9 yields 12.03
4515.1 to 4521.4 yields 11.78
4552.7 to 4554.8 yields 11.64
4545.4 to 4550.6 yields 11.79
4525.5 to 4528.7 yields 11.97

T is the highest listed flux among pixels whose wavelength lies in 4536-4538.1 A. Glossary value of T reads 12.02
